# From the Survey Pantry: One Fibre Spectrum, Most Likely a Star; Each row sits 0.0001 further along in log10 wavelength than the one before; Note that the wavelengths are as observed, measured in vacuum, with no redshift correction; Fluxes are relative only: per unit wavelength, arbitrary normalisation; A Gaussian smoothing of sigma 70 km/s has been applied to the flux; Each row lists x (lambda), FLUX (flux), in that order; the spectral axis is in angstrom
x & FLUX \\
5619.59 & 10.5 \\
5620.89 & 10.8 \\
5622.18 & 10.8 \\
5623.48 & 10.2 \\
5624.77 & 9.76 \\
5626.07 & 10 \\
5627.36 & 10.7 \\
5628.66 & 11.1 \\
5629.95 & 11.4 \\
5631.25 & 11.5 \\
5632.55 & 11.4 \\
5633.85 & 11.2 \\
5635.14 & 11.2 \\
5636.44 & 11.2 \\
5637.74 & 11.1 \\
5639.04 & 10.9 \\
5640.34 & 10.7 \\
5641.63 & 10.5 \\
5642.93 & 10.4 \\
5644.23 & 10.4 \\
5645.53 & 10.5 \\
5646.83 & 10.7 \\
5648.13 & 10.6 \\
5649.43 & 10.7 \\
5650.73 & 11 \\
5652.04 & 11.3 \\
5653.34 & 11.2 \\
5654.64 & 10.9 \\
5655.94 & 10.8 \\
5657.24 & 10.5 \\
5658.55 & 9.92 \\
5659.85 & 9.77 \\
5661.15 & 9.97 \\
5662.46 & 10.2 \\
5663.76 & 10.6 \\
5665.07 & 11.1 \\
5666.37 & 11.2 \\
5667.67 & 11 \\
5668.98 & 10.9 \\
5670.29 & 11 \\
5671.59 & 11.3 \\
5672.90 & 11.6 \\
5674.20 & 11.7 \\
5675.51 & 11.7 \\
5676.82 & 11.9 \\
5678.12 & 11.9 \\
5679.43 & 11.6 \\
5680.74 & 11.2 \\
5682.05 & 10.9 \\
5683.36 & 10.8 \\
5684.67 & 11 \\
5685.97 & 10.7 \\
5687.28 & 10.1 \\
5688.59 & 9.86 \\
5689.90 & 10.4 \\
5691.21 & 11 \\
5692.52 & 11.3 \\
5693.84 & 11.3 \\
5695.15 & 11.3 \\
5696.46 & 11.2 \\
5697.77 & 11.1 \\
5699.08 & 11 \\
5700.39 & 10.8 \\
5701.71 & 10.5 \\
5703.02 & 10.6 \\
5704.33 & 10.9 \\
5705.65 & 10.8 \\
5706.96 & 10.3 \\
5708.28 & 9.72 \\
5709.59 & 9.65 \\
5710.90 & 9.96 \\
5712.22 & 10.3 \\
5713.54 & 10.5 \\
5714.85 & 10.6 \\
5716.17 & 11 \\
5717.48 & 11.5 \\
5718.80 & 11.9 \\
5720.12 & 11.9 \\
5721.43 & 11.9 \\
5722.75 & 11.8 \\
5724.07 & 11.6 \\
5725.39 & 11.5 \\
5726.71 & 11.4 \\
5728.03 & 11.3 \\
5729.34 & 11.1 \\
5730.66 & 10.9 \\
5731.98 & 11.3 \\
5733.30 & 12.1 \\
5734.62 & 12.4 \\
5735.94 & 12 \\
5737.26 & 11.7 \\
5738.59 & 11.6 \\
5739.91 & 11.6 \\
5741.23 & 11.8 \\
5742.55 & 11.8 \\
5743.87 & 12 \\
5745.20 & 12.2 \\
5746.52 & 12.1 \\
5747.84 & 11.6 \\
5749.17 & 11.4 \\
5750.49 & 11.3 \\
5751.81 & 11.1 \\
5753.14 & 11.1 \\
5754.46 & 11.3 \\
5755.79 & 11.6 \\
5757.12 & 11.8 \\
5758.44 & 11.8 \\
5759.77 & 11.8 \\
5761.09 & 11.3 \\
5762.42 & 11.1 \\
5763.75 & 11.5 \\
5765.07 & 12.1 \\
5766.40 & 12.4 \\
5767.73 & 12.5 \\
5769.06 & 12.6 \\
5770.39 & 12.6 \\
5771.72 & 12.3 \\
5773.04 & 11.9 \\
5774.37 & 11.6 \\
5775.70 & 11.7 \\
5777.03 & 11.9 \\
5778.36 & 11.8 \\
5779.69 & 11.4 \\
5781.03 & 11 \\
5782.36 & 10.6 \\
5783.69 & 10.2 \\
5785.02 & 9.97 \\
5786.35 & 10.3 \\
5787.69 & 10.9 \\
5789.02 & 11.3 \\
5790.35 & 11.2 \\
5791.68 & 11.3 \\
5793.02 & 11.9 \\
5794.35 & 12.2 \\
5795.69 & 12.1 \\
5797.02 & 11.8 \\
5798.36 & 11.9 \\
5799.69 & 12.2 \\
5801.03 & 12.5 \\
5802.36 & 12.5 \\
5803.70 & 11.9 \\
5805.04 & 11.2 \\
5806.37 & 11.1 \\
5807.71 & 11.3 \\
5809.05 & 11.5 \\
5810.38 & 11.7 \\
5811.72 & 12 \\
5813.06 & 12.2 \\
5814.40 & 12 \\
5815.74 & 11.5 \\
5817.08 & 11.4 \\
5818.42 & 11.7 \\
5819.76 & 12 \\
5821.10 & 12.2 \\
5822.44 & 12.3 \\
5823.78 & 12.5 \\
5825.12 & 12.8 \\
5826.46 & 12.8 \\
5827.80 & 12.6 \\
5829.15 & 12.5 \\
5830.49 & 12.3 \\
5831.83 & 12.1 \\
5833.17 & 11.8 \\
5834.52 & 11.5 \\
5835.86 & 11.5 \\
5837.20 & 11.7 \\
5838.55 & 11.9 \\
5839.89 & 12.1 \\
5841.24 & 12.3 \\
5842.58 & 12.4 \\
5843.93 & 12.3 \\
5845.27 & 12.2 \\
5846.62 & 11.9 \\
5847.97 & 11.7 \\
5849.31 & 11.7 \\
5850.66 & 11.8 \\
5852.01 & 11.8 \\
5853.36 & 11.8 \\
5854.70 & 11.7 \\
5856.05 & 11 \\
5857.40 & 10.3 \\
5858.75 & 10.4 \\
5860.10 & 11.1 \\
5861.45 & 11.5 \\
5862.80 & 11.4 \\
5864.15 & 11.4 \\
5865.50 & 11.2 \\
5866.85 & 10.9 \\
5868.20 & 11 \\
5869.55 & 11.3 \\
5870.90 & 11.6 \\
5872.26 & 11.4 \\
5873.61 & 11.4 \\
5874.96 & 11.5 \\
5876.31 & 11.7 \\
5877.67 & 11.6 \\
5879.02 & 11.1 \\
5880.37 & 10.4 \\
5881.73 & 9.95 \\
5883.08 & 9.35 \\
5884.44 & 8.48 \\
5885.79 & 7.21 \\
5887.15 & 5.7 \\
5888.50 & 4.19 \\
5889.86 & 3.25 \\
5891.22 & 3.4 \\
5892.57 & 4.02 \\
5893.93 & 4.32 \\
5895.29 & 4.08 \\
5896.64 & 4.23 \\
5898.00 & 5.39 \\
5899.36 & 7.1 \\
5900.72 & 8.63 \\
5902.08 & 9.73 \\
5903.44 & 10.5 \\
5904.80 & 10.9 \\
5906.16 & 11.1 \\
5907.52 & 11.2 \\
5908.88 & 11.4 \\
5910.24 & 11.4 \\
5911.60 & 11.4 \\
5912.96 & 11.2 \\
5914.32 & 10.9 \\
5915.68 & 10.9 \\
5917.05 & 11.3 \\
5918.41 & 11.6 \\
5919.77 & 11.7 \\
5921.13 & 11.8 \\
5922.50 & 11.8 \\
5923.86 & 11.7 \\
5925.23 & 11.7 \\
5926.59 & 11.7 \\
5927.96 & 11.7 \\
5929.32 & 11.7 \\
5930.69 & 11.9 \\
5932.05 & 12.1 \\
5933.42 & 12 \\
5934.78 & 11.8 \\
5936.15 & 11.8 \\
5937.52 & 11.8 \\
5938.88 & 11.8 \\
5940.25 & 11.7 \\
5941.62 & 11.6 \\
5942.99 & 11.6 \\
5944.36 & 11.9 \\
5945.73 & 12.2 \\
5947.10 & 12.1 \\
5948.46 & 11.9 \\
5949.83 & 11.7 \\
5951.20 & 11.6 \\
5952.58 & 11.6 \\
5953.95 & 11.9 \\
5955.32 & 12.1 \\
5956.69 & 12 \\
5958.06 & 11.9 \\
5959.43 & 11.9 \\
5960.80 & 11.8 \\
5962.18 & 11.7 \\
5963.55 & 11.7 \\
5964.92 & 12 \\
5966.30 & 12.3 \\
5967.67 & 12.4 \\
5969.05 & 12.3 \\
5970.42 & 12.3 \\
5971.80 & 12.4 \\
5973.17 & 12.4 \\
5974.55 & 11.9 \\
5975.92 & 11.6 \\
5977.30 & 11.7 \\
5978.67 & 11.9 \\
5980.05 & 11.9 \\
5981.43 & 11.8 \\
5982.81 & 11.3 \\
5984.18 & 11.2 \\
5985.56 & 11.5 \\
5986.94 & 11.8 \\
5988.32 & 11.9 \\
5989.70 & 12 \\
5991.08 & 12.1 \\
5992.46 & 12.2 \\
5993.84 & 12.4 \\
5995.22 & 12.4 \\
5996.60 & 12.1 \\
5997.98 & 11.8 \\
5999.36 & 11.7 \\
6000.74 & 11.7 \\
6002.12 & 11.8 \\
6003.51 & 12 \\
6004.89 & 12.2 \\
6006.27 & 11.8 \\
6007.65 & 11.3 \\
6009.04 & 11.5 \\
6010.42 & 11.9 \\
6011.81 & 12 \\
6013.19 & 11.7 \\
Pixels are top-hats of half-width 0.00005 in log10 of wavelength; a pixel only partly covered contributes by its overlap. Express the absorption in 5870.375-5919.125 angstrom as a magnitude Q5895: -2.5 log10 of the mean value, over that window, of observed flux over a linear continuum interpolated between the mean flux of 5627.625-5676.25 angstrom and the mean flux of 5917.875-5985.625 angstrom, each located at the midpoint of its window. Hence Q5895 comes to 0.285 mag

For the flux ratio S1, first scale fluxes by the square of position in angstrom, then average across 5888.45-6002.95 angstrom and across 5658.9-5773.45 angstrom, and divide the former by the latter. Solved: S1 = 1.05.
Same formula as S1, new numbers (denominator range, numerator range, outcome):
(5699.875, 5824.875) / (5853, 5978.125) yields 0.98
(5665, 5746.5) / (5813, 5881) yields 1.10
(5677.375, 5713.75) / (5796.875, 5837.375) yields 1.16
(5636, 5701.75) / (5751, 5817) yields 1.11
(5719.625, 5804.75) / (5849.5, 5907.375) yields 0.83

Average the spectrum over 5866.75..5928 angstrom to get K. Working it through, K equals 9.51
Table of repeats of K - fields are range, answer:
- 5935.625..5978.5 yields 11.9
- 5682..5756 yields 11.2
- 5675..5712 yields 10.8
